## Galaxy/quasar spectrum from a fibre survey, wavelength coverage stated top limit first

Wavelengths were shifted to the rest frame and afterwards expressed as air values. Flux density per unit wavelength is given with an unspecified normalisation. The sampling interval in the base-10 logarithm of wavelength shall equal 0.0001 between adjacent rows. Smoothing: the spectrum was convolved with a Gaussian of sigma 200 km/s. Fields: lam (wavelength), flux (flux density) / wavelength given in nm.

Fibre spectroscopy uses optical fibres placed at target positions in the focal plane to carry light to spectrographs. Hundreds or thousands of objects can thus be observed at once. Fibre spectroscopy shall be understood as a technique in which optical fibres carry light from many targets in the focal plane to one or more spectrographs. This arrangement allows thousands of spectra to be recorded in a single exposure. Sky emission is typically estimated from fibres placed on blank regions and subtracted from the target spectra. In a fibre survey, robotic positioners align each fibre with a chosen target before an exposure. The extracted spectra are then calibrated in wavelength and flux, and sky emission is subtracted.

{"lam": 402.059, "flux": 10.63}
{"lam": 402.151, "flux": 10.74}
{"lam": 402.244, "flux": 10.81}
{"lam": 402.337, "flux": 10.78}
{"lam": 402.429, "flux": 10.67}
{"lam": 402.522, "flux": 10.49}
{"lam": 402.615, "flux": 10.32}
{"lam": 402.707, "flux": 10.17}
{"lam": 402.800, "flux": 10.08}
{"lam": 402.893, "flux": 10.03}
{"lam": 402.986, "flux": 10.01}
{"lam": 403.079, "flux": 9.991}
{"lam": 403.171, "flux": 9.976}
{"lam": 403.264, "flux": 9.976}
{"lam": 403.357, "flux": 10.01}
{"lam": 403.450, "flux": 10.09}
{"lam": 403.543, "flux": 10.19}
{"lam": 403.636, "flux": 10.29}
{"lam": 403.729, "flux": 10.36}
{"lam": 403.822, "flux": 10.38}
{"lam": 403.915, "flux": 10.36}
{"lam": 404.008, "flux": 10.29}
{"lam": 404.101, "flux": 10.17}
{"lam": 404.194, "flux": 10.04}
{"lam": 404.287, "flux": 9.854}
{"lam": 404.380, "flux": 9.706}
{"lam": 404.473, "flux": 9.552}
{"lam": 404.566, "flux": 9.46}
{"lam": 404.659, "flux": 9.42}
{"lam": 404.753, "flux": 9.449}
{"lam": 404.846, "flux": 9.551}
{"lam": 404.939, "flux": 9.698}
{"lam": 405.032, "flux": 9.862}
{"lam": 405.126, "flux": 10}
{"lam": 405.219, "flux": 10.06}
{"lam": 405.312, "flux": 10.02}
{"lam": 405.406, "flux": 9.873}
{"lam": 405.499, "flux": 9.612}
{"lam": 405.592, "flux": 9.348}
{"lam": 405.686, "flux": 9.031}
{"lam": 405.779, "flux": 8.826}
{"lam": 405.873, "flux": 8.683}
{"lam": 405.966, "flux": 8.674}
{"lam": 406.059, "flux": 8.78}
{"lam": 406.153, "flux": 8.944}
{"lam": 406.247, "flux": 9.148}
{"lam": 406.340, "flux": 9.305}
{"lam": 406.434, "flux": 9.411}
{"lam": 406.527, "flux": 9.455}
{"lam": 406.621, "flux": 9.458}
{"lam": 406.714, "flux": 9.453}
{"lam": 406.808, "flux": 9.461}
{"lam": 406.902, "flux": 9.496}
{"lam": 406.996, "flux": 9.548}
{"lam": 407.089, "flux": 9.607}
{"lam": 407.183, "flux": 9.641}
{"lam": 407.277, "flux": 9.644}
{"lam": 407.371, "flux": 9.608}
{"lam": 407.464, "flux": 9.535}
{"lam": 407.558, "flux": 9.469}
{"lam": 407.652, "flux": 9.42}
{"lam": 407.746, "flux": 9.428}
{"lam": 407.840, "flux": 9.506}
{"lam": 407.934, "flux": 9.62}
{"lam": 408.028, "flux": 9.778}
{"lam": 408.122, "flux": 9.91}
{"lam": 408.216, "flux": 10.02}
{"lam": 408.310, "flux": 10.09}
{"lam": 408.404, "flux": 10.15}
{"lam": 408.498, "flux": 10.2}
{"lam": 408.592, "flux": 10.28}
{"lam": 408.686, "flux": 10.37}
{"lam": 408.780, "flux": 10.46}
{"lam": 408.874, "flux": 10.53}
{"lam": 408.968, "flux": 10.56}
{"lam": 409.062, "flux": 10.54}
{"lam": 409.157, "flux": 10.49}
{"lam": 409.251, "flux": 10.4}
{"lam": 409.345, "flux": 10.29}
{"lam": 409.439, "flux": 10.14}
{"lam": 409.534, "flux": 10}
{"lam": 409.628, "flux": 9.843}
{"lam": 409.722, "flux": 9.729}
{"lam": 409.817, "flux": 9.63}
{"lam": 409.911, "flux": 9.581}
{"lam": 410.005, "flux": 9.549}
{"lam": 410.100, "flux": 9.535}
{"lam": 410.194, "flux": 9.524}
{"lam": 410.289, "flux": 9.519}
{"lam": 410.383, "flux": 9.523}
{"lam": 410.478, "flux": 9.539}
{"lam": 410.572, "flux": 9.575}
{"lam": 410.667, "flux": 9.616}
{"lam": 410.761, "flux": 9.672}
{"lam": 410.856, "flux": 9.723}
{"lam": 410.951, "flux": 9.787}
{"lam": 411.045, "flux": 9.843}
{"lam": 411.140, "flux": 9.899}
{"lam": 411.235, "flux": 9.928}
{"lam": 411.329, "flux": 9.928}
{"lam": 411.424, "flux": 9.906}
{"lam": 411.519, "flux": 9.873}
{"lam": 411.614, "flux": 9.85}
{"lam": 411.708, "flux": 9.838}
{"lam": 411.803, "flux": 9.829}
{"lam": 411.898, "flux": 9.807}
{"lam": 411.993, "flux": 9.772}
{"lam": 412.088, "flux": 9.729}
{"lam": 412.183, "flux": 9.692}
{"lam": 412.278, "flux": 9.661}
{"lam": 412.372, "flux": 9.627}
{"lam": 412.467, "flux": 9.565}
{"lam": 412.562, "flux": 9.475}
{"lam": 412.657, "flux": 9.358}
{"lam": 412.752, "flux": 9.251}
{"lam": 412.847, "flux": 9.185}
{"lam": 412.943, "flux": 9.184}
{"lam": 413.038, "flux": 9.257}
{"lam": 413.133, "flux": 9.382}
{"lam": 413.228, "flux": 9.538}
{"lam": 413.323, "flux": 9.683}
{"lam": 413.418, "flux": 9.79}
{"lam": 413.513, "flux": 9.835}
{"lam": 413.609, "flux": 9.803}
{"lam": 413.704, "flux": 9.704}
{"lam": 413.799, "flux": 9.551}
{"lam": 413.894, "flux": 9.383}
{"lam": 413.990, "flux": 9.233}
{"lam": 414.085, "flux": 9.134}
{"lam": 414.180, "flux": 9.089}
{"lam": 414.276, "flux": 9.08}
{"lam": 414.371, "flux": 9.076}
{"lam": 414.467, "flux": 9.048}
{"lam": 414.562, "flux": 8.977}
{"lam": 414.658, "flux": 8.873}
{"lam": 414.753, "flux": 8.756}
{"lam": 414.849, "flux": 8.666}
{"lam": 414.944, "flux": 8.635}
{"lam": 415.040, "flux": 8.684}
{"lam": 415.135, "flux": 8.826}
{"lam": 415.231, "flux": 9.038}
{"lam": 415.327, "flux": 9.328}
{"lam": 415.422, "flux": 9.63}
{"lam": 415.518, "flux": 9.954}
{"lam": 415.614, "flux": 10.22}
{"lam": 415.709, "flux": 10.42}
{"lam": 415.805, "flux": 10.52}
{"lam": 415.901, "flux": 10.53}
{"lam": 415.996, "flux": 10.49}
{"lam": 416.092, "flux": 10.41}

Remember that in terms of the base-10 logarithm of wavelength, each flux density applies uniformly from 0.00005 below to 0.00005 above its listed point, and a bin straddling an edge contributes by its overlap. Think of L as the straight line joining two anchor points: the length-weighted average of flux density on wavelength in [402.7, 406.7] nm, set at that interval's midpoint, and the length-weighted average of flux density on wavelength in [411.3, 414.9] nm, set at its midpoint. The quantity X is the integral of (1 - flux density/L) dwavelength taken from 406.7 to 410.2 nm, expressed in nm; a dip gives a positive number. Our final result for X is -0.10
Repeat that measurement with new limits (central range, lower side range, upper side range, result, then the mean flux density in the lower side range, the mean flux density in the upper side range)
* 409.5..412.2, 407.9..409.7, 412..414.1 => 0.04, 10.2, 9.51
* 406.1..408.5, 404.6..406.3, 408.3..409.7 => 0.07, 9.39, 10.3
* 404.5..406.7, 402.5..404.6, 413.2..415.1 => 0.11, 10.1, 9.22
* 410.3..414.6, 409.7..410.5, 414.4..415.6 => -0.11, 9.56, 9.06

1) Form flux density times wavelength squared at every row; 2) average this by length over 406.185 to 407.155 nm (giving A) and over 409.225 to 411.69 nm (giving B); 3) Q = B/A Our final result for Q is 1.1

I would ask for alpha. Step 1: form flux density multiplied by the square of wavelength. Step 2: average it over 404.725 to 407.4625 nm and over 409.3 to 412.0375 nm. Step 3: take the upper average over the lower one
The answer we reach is 1.1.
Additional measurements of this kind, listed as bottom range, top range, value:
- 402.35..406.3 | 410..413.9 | 1.02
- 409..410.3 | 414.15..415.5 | 0.93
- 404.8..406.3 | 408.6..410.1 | 1.10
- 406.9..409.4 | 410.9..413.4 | 0.99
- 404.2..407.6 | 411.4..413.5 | 1.05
